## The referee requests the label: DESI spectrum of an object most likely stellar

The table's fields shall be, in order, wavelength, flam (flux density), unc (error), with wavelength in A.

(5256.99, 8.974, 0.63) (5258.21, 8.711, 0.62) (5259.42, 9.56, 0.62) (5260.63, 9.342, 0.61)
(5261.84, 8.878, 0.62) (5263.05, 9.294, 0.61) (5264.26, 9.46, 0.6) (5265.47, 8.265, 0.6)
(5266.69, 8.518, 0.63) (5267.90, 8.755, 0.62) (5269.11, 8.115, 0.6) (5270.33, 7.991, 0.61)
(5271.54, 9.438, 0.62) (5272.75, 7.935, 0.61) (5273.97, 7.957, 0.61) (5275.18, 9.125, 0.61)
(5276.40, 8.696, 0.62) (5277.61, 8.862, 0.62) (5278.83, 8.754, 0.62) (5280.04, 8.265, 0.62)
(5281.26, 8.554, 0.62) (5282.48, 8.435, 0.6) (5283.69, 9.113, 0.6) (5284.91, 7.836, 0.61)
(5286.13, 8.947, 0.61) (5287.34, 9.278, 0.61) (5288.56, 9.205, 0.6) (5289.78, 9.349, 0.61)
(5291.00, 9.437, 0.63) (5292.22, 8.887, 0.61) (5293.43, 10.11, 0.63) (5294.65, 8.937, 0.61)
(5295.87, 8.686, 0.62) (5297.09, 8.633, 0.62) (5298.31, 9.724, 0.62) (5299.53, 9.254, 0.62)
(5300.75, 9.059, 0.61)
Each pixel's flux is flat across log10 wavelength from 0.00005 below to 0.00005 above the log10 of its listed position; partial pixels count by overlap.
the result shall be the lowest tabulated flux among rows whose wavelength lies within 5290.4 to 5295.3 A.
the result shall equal 8.887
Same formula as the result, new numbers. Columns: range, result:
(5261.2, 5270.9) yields 7.991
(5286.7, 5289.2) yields 9.205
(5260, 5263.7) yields 8.878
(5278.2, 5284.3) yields 8.265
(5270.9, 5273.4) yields 7.935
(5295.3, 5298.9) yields 8.633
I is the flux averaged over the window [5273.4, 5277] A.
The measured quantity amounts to 8.6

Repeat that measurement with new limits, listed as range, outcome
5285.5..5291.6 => 9.24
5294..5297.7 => 8.76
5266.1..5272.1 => 8.56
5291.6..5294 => 9.52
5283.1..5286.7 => 8.61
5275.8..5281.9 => 8.62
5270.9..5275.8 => 8.61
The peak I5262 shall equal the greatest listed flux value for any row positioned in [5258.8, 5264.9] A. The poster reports 9.56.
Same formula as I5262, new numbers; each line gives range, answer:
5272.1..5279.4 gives 9.125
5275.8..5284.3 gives 9.113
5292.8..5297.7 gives 10.11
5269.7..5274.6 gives 9.438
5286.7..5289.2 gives 9.278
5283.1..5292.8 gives 9.437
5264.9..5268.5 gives 8.755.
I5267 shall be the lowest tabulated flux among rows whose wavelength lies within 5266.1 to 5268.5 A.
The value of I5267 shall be 8.518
